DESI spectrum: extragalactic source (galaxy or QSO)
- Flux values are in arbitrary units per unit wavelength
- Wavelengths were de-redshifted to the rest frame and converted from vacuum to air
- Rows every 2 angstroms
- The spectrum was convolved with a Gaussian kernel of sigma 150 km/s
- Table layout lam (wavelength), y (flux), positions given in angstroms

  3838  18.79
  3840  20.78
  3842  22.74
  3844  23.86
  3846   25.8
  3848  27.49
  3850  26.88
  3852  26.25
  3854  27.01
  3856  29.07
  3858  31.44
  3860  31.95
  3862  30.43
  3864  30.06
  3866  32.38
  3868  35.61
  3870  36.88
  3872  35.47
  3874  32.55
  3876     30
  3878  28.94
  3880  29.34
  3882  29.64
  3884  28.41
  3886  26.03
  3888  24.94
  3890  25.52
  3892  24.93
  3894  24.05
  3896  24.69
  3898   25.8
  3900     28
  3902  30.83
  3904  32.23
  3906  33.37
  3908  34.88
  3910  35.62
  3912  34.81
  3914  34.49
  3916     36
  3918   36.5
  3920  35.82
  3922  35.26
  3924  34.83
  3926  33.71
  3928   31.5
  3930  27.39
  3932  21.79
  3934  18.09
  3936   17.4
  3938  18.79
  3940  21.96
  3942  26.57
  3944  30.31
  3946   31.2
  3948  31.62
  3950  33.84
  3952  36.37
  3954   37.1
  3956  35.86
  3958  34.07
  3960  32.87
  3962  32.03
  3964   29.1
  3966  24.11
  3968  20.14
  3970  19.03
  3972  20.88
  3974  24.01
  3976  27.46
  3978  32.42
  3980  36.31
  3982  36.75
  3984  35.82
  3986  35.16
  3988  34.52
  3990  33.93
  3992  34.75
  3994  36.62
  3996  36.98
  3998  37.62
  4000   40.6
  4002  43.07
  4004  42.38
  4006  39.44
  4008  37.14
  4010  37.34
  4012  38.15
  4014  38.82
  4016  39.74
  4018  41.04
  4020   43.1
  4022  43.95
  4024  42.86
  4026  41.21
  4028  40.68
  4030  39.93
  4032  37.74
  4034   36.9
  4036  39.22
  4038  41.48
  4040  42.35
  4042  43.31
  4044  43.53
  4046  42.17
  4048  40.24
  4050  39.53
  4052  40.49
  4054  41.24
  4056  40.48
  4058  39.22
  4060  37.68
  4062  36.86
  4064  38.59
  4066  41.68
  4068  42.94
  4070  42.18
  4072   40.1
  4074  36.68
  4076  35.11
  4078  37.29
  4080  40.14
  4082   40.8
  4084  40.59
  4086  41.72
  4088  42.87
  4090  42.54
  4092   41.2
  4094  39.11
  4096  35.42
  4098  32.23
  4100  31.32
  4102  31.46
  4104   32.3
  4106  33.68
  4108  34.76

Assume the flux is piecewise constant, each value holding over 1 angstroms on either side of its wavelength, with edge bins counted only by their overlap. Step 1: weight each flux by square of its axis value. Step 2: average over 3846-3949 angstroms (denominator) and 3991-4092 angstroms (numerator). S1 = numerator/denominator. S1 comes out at 1.46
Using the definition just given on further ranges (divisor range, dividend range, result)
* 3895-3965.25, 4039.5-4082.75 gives 1.39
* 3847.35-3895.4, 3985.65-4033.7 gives 1.43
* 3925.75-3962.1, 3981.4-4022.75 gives 1.37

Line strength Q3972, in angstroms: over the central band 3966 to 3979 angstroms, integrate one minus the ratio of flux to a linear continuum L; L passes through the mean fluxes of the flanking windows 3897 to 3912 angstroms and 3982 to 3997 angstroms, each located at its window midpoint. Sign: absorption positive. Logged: 4.0 angstroms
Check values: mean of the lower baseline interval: 31.8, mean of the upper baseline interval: 35.5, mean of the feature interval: 24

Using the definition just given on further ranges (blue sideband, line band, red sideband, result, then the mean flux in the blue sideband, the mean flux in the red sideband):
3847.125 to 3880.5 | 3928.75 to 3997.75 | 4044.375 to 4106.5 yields 9.77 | 30.7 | 38.7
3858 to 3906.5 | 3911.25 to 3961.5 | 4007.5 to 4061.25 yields 4.07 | 29.7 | 40.4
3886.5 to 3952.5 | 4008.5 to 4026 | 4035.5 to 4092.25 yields -1.74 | 29.4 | 40.4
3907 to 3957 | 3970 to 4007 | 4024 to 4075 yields 1.06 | 30.9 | 40.3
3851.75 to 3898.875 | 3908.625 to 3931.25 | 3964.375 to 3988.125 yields -3.92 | 29.3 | 28.7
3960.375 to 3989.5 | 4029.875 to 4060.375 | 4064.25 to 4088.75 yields -3.05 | 29.3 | 40.1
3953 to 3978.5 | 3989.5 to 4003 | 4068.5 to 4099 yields -2.87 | 28.3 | 39.3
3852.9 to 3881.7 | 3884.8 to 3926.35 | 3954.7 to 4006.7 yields 1.24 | 31.4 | 32.9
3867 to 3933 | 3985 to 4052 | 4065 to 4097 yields -4.87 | 30.9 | 40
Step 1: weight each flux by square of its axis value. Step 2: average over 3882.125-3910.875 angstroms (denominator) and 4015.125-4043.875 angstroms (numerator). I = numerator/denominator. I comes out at 1.5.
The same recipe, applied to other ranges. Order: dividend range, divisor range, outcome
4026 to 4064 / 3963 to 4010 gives 1.25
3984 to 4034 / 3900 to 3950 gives 1.34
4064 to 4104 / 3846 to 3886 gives 1.42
